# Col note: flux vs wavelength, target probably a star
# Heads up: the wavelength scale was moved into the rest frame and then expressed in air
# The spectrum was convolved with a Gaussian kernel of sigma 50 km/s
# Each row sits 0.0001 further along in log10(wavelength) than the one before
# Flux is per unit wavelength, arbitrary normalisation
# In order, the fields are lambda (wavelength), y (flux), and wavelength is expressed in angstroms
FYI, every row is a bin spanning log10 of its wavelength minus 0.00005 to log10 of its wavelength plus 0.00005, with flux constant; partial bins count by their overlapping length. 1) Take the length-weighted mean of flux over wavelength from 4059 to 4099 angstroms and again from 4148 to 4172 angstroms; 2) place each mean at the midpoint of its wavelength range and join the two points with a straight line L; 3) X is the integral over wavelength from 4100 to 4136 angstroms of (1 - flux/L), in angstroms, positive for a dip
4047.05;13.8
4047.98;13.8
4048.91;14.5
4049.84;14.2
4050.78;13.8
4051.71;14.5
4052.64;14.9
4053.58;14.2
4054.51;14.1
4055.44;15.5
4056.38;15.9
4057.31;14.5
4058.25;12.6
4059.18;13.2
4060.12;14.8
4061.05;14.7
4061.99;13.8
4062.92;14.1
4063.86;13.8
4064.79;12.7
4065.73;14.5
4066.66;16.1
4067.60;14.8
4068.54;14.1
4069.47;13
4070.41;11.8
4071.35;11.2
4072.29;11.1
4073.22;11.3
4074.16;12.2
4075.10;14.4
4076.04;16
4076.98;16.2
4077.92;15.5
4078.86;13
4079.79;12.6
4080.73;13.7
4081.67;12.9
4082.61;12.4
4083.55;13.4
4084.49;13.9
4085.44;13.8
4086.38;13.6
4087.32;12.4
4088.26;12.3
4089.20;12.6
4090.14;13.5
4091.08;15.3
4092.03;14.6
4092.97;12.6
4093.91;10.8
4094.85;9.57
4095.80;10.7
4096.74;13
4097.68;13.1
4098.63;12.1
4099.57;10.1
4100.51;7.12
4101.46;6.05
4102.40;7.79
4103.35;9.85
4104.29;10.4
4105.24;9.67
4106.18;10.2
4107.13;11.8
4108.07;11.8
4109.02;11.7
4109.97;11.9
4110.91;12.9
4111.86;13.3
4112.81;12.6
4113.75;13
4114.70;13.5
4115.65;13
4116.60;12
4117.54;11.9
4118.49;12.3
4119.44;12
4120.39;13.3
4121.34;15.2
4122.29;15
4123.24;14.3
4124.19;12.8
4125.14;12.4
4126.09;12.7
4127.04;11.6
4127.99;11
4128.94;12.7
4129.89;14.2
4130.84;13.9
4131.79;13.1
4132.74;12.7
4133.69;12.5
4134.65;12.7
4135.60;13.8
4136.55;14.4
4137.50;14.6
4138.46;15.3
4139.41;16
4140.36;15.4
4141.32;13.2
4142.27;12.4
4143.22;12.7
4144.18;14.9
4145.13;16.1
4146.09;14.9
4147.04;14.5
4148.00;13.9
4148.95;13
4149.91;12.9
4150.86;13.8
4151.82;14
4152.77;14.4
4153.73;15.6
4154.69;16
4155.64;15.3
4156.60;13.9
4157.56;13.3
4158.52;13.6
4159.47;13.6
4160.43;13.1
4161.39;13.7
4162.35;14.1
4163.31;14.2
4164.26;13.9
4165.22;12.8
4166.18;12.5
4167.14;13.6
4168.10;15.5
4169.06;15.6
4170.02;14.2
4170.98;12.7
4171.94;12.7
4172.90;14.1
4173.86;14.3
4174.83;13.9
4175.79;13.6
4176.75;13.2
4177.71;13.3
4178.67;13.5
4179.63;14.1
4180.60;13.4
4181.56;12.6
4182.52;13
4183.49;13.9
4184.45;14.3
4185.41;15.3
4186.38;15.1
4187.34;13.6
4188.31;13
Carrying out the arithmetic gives 4.08 angstroms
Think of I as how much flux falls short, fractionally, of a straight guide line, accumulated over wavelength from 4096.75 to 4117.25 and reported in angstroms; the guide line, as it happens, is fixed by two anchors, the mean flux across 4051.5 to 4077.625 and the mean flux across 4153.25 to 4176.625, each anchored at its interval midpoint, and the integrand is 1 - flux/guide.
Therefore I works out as 4.1 angstroms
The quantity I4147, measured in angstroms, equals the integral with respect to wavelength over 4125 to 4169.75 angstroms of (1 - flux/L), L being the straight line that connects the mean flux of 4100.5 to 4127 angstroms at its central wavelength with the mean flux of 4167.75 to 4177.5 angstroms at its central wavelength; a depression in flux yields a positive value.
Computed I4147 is -2.7 angstroms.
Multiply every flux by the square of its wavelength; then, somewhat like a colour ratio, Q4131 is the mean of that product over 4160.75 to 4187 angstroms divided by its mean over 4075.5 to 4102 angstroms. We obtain 1.14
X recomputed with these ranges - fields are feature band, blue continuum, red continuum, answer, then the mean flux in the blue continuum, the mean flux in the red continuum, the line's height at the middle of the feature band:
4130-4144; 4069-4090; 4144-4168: 0.05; 13.2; 14.1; 13.8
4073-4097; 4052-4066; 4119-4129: 0.97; 14.2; 13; 13.7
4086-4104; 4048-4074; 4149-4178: 3.18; 13.8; 13.9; 13.8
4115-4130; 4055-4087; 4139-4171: 1.17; 13.7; 14.1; 14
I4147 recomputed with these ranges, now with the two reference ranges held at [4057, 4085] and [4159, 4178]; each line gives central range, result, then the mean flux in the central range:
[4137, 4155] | -0.9 angstroms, 14.4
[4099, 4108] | 2.8 angstroms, 9.38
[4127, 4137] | 0.5 angstroms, 13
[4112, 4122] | 0.5 angstroms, 12.9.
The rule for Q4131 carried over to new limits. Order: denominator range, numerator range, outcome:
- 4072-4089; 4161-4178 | 1.07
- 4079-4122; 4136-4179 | 1.20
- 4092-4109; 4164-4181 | 1.35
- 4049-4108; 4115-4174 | 1.10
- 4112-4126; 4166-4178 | 1.08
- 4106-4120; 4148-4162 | 1.16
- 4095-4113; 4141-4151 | 1.31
